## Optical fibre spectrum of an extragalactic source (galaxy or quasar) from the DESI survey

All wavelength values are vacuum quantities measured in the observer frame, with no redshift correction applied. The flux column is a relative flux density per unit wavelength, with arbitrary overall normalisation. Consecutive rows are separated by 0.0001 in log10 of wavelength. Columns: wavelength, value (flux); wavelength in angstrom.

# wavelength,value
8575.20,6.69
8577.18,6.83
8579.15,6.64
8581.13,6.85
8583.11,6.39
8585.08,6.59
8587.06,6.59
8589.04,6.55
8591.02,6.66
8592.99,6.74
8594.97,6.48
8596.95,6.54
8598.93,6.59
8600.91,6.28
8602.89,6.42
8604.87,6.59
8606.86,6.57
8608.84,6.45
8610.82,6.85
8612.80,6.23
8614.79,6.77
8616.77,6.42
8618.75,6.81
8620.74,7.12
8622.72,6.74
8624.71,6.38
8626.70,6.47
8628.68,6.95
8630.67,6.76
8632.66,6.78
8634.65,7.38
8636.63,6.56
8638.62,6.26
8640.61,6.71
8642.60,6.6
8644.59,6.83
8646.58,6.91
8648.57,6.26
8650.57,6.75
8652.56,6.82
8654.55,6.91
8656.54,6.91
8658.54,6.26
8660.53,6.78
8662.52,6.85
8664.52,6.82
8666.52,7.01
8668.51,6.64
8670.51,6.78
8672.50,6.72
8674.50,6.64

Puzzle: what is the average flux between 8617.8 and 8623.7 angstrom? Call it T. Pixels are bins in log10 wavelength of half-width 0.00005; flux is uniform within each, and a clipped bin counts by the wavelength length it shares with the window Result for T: 6.89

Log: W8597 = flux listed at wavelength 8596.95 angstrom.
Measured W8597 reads 6.54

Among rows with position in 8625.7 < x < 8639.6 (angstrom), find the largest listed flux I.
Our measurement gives 7.38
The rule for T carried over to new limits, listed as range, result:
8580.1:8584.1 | 6.62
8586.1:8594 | 6.64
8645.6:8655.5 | 6.73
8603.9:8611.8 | 6.61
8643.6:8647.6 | 6.87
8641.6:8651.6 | 6.67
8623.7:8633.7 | 6.67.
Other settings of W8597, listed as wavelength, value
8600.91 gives 6.28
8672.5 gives 6.72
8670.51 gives 6.78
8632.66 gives 6.78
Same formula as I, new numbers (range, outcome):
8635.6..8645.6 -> 6.83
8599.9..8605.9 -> 6.59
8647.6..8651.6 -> 6.75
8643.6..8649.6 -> 6.91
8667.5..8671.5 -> 6.78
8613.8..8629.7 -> 7.12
